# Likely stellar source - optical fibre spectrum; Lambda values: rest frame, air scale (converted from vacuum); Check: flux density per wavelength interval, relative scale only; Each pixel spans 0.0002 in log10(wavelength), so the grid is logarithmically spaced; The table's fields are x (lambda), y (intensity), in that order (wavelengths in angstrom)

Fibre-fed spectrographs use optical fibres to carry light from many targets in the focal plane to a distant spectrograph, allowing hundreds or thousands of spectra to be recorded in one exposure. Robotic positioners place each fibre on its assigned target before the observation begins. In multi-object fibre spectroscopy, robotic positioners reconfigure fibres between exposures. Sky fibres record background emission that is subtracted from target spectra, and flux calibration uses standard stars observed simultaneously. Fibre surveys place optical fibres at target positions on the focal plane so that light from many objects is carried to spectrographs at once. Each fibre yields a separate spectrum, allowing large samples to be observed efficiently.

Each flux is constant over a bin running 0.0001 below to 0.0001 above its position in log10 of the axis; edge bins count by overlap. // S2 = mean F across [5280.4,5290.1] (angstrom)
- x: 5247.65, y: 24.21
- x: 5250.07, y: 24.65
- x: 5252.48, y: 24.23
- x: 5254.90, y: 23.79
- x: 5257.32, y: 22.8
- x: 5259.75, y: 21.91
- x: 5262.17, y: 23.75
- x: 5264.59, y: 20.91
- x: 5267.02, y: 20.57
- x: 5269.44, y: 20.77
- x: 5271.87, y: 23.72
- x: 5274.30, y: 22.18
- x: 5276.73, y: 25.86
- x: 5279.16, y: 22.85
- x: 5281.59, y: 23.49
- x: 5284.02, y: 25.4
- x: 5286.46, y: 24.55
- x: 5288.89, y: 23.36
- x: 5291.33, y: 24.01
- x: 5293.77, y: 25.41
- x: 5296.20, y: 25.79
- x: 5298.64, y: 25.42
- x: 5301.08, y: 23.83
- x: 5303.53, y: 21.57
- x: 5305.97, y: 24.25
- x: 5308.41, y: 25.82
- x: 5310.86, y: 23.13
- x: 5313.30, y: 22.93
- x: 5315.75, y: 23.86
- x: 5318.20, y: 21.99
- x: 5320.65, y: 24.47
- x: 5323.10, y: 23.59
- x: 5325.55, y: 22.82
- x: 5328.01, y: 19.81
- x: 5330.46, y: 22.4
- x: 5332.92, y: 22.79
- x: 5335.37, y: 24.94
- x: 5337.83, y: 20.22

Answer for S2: 24.2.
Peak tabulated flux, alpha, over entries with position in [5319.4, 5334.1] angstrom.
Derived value 24.47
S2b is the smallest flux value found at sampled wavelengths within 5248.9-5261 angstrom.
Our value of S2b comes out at 21.91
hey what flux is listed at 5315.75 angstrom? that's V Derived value 23.86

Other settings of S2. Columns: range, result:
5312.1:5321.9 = 23.3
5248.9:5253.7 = 24.5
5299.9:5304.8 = 22.7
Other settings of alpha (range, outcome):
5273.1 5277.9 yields 25.86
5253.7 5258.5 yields 23.79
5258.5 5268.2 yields 23.75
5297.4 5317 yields 25.82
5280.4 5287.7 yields 25.4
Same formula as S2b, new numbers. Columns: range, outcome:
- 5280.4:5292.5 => 23.36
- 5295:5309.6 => 21.57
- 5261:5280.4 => 20.57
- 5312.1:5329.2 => 19.81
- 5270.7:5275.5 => 22.18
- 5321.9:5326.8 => 22.82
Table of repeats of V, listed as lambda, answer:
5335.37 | 24.94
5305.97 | 24.25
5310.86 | 23.13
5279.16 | 22.85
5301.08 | 23.83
